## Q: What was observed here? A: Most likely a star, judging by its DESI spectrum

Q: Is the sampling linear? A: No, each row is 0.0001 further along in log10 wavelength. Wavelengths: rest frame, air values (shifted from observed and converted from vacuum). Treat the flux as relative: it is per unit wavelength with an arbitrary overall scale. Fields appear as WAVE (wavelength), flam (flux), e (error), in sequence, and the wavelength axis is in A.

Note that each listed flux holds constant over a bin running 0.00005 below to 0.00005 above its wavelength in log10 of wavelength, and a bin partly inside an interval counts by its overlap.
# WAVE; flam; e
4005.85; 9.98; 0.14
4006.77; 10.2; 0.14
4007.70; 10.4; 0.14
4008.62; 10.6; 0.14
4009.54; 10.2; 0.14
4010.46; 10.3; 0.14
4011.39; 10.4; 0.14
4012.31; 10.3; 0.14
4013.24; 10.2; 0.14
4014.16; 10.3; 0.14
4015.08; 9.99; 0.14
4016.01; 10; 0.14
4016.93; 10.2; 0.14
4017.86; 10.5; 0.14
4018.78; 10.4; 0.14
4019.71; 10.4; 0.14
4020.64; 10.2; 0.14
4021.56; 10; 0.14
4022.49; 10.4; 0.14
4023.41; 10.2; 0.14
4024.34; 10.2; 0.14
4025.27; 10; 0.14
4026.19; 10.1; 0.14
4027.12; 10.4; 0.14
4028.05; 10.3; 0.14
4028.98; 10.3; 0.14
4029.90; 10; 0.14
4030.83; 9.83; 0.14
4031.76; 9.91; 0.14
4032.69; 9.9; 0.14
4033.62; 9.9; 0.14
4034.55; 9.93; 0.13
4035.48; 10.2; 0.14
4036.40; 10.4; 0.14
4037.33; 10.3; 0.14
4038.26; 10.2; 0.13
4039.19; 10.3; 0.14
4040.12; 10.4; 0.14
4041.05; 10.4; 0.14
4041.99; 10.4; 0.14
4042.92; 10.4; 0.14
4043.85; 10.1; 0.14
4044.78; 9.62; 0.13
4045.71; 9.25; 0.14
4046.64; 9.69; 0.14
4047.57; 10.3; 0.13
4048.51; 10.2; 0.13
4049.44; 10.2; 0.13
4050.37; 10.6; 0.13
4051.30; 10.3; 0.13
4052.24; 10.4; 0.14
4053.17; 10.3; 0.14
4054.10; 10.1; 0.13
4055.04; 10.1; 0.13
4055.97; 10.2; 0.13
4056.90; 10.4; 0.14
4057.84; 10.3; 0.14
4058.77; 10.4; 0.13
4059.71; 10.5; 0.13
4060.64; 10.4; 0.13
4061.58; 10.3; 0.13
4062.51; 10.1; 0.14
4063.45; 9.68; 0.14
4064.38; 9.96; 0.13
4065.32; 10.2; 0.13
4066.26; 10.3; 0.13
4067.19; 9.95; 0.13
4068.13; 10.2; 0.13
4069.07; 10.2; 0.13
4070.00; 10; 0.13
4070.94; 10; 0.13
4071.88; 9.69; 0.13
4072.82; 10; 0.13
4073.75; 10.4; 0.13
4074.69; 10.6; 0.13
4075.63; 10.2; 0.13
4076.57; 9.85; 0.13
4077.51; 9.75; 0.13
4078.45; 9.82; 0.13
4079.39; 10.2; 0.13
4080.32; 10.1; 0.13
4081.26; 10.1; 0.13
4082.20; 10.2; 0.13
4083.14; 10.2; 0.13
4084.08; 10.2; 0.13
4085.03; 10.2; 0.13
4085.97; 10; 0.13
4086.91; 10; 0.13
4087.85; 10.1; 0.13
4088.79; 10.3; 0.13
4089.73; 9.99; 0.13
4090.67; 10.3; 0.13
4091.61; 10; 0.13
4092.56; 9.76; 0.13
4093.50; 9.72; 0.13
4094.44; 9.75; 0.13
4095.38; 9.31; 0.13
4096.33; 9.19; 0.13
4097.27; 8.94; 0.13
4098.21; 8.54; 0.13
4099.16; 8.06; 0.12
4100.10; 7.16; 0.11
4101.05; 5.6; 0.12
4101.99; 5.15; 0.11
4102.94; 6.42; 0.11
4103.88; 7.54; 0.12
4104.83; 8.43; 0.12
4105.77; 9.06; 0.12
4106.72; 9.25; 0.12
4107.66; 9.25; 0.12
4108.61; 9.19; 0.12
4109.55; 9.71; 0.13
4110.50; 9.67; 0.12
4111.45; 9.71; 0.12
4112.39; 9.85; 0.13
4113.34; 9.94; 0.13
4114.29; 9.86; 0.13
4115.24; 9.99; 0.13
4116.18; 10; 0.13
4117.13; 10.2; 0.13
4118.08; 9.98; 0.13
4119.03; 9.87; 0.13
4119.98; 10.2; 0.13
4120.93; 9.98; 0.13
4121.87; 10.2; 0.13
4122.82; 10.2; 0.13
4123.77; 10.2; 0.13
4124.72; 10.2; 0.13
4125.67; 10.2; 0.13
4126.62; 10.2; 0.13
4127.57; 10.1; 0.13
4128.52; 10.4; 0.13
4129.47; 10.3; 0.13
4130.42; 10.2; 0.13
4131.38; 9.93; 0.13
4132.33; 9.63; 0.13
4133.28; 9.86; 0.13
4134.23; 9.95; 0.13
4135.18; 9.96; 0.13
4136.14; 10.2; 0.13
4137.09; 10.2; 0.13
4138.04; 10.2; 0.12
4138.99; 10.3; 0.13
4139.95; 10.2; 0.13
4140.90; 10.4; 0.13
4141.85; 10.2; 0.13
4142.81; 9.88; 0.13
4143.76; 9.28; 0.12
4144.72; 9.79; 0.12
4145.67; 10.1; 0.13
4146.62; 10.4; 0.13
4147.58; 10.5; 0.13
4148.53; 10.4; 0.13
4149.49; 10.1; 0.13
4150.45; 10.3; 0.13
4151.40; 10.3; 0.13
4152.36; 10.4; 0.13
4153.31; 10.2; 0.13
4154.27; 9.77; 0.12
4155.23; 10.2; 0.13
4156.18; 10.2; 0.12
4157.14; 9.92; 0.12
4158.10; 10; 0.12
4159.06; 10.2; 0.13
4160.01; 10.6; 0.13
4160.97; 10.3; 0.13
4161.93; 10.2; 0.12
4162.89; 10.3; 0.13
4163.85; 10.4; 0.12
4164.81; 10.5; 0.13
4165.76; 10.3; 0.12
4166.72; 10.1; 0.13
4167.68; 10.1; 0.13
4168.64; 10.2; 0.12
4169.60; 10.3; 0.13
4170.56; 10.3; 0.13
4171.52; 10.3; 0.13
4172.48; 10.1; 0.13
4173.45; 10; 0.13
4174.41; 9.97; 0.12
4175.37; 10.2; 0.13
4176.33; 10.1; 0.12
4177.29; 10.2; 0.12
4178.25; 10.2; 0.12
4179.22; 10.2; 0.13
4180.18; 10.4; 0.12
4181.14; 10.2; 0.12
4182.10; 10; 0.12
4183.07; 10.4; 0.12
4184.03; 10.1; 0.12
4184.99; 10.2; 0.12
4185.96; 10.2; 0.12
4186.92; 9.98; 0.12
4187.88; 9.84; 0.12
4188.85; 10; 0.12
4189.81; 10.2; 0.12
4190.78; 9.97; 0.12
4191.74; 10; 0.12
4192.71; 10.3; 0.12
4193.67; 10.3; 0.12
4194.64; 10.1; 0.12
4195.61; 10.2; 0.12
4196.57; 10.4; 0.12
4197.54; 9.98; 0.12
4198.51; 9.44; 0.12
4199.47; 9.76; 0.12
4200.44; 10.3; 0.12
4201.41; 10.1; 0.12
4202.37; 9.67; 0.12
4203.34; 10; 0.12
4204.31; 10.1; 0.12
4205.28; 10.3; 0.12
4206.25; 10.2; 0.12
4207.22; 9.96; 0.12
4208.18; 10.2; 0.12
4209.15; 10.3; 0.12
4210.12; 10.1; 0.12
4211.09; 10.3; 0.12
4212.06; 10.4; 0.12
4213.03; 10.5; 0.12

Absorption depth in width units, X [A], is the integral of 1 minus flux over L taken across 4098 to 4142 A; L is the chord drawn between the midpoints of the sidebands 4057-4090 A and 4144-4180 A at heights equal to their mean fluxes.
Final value 2.9 A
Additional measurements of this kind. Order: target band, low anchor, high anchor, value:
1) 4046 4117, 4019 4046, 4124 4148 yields 3.1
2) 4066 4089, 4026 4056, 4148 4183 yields 0.2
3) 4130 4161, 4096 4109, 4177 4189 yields -3.4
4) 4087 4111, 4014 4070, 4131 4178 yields 3.1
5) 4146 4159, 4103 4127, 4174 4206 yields -0.4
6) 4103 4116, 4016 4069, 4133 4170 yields 1.2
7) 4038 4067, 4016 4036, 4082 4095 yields -0.2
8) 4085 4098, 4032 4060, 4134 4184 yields 0.5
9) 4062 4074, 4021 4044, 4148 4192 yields 0.2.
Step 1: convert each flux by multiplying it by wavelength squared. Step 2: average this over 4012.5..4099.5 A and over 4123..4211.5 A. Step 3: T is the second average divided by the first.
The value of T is 1.06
